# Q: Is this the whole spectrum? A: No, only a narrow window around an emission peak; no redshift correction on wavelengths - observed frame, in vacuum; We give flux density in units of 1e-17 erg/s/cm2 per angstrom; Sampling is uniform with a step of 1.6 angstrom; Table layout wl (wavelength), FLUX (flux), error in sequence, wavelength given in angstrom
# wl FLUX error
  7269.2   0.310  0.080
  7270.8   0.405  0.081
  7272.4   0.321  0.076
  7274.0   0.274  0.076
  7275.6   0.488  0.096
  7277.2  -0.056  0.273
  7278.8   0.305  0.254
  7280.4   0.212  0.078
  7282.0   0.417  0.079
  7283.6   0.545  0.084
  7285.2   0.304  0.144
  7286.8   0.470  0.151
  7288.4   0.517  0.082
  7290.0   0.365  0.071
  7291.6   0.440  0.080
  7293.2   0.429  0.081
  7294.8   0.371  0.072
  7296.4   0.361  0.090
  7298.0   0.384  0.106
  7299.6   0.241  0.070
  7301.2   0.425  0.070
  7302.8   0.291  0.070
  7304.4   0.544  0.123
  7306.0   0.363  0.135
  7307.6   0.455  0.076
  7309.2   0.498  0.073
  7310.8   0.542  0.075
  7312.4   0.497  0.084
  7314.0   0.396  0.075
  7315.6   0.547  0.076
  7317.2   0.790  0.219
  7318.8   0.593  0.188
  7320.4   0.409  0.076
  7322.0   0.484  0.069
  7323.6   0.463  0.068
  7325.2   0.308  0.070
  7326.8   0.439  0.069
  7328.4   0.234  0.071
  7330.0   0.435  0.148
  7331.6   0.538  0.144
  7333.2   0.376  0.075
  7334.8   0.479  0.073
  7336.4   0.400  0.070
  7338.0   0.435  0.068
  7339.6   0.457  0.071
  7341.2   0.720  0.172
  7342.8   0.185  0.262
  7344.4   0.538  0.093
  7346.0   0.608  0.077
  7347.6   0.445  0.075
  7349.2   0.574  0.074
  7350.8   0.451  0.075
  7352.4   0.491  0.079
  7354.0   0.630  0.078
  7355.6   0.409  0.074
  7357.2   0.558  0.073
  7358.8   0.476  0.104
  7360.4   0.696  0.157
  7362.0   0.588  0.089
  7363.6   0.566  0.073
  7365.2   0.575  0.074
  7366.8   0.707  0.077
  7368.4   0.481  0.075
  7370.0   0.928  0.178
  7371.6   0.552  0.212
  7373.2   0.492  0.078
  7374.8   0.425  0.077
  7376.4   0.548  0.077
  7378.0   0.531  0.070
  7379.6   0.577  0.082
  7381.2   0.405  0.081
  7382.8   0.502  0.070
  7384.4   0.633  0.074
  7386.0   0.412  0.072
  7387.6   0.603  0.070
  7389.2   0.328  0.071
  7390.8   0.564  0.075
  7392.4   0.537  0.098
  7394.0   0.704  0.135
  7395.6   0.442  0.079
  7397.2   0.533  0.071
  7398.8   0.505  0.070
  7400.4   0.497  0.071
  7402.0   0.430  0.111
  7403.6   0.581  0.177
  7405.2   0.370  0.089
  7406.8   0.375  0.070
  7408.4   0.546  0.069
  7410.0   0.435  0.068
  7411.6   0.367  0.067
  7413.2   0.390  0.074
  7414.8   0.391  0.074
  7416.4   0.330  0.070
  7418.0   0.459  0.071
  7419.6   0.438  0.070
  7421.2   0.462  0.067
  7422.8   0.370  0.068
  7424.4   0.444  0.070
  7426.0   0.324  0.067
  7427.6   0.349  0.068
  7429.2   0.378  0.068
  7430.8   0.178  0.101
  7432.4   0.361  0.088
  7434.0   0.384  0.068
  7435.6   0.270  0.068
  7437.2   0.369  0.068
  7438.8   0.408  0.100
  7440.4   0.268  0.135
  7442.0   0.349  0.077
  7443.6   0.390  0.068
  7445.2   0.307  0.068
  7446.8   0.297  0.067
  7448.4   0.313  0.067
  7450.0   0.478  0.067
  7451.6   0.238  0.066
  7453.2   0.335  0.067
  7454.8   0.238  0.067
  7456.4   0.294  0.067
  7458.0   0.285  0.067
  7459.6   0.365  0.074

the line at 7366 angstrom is C III]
